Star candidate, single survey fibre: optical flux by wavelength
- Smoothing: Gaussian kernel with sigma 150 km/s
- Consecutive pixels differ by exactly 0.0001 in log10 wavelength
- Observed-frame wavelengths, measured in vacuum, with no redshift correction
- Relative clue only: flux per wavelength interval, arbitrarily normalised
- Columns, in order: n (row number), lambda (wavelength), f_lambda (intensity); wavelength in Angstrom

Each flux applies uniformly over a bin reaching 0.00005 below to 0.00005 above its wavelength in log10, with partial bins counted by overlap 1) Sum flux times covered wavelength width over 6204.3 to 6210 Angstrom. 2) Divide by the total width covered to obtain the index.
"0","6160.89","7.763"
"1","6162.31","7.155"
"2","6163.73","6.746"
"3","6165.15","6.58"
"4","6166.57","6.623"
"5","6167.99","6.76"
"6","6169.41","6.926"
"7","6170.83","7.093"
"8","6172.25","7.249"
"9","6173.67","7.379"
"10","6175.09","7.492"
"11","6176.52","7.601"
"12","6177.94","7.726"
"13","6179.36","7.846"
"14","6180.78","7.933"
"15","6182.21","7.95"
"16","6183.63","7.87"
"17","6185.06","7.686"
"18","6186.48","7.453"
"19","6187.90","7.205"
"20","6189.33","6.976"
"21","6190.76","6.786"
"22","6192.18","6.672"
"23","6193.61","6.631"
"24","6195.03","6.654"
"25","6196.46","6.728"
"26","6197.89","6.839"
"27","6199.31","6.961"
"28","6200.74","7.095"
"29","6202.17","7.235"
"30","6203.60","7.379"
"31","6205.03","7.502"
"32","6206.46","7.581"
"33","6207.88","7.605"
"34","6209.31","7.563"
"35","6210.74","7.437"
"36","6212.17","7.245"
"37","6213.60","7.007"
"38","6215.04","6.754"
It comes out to 7.57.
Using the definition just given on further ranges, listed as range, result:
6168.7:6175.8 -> 7.23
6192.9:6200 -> 6.77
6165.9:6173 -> 6.94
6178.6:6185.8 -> 7.86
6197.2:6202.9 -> 7.04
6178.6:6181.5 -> 7.88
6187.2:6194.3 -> 6.85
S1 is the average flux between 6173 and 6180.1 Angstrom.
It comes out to 7.61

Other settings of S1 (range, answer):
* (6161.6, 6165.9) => 6.82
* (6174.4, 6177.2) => 7.52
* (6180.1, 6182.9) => 7.92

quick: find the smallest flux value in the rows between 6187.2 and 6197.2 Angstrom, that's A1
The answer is 6.631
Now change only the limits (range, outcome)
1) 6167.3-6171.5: 6.76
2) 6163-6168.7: 6.58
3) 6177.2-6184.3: 7.726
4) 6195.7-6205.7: 6.728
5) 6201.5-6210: 7.235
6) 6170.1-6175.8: 7.093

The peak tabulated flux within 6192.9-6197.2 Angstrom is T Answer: 6.728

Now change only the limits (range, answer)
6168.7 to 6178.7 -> 7.726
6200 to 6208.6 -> 7.605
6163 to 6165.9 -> 6.746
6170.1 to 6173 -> 7.249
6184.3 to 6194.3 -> 7.686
